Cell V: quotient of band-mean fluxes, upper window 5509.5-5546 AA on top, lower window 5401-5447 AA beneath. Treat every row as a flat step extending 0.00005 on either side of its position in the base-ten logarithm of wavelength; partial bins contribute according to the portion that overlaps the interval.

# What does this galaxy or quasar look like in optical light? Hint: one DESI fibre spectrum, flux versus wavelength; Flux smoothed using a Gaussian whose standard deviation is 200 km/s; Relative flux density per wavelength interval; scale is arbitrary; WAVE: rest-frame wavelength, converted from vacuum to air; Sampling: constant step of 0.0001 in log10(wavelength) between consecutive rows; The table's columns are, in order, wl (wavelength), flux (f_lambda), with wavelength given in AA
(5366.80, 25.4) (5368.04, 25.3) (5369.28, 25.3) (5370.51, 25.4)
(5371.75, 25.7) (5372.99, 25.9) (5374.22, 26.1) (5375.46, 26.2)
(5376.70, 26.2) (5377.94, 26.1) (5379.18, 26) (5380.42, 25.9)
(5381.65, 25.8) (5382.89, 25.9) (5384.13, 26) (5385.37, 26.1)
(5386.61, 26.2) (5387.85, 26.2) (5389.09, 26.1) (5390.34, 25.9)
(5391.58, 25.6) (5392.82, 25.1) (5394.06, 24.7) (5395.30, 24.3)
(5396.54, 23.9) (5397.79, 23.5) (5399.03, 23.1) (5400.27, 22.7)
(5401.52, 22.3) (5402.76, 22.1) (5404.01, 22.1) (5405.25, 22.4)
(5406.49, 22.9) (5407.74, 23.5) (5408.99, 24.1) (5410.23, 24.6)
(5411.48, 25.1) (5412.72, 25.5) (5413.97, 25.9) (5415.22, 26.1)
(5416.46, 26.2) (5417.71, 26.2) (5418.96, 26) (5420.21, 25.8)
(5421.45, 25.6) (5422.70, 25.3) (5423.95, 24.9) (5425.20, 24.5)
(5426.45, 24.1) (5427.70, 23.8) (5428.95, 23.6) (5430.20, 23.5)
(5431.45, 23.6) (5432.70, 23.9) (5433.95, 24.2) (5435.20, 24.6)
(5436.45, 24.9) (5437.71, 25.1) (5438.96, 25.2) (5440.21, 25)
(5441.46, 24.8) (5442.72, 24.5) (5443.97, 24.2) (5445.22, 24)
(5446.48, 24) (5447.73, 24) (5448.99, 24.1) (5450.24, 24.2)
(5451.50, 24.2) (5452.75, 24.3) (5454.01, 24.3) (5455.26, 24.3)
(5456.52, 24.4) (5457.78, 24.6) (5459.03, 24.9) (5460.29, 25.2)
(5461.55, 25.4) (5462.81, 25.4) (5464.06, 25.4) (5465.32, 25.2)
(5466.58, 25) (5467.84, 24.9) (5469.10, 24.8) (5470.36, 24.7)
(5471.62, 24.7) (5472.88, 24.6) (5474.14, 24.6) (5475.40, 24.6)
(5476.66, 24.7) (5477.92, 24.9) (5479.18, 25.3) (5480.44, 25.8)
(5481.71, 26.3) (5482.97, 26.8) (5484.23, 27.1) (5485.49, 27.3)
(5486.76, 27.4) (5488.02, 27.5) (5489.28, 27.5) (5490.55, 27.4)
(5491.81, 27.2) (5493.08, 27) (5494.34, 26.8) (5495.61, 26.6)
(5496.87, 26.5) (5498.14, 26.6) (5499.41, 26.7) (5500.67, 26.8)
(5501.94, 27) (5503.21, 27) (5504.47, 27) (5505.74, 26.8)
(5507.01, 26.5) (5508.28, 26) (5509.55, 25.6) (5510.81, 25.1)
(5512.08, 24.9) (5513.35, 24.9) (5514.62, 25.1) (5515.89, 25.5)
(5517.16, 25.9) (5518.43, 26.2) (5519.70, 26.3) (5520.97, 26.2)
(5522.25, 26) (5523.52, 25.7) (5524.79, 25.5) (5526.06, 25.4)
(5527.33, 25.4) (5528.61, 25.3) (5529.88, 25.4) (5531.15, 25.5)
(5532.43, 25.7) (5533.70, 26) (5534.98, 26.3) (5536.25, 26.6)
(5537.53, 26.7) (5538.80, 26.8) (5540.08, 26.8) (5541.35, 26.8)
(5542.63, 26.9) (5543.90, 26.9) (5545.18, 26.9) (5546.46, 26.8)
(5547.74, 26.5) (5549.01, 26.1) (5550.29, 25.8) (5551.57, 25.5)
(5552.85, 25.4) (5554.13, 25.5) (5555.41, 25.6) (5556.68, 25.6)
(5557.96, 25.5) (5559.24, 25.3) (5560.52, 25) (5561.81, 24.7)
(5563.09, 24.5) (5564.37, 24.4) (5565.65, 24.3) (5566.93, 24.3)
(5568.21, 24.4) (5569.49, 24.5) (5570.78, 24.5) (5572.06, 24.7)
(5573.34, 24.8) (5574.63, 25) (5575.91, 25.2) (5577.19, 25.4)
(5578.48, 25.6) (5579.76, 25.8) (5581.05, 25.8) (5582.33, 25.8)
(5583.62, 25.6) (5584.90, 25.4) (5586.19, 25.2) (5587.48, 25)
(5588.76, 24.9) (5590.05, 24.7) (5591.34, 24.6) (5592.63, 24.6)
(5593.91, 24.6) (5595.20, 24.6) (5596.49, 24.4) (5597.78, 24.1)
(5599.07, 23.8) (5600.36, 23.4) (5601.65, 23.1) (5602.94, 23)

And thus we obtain 1.06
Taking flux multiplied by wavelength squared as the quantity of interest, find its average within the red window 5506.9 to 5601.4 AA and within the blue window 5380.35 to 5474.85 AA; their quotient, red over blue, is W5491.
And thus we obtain 1.08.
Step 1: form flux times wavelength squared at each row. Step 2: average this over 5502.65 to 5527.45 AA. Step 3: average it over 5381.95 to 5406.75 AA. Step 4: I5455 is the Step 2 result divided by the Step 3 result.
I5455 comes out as 1.1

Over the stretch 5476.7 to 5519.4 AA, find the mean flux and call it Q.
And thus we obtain 26.4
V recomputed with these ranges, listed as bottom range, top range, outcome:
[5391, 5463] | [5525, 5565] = 1.06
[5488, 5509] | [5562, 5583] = 0.93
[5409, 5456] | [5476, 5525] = 1.06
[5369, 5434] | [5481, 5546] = 1.06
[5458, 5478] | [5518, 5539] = 1.04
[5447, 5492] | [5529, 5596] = 1.01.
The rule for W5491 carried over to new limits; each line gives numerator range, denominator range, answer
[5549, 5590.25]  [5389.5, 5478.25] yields 1.08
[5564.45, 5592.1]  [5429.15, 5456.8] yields 1.08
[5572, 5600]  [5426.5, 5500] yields 1.04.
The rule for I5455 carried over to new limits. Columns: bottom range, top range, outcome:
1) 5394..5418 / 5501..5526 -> 1.12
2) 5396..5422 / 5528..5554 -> 1.13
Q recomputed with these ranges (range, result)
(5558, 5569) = 24.7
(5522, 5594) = 25.5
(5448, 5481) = 24.8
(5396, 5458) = 24.3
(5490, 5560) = 26.1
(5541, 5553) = 26.4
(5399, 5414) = 23.5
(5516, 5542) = 26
